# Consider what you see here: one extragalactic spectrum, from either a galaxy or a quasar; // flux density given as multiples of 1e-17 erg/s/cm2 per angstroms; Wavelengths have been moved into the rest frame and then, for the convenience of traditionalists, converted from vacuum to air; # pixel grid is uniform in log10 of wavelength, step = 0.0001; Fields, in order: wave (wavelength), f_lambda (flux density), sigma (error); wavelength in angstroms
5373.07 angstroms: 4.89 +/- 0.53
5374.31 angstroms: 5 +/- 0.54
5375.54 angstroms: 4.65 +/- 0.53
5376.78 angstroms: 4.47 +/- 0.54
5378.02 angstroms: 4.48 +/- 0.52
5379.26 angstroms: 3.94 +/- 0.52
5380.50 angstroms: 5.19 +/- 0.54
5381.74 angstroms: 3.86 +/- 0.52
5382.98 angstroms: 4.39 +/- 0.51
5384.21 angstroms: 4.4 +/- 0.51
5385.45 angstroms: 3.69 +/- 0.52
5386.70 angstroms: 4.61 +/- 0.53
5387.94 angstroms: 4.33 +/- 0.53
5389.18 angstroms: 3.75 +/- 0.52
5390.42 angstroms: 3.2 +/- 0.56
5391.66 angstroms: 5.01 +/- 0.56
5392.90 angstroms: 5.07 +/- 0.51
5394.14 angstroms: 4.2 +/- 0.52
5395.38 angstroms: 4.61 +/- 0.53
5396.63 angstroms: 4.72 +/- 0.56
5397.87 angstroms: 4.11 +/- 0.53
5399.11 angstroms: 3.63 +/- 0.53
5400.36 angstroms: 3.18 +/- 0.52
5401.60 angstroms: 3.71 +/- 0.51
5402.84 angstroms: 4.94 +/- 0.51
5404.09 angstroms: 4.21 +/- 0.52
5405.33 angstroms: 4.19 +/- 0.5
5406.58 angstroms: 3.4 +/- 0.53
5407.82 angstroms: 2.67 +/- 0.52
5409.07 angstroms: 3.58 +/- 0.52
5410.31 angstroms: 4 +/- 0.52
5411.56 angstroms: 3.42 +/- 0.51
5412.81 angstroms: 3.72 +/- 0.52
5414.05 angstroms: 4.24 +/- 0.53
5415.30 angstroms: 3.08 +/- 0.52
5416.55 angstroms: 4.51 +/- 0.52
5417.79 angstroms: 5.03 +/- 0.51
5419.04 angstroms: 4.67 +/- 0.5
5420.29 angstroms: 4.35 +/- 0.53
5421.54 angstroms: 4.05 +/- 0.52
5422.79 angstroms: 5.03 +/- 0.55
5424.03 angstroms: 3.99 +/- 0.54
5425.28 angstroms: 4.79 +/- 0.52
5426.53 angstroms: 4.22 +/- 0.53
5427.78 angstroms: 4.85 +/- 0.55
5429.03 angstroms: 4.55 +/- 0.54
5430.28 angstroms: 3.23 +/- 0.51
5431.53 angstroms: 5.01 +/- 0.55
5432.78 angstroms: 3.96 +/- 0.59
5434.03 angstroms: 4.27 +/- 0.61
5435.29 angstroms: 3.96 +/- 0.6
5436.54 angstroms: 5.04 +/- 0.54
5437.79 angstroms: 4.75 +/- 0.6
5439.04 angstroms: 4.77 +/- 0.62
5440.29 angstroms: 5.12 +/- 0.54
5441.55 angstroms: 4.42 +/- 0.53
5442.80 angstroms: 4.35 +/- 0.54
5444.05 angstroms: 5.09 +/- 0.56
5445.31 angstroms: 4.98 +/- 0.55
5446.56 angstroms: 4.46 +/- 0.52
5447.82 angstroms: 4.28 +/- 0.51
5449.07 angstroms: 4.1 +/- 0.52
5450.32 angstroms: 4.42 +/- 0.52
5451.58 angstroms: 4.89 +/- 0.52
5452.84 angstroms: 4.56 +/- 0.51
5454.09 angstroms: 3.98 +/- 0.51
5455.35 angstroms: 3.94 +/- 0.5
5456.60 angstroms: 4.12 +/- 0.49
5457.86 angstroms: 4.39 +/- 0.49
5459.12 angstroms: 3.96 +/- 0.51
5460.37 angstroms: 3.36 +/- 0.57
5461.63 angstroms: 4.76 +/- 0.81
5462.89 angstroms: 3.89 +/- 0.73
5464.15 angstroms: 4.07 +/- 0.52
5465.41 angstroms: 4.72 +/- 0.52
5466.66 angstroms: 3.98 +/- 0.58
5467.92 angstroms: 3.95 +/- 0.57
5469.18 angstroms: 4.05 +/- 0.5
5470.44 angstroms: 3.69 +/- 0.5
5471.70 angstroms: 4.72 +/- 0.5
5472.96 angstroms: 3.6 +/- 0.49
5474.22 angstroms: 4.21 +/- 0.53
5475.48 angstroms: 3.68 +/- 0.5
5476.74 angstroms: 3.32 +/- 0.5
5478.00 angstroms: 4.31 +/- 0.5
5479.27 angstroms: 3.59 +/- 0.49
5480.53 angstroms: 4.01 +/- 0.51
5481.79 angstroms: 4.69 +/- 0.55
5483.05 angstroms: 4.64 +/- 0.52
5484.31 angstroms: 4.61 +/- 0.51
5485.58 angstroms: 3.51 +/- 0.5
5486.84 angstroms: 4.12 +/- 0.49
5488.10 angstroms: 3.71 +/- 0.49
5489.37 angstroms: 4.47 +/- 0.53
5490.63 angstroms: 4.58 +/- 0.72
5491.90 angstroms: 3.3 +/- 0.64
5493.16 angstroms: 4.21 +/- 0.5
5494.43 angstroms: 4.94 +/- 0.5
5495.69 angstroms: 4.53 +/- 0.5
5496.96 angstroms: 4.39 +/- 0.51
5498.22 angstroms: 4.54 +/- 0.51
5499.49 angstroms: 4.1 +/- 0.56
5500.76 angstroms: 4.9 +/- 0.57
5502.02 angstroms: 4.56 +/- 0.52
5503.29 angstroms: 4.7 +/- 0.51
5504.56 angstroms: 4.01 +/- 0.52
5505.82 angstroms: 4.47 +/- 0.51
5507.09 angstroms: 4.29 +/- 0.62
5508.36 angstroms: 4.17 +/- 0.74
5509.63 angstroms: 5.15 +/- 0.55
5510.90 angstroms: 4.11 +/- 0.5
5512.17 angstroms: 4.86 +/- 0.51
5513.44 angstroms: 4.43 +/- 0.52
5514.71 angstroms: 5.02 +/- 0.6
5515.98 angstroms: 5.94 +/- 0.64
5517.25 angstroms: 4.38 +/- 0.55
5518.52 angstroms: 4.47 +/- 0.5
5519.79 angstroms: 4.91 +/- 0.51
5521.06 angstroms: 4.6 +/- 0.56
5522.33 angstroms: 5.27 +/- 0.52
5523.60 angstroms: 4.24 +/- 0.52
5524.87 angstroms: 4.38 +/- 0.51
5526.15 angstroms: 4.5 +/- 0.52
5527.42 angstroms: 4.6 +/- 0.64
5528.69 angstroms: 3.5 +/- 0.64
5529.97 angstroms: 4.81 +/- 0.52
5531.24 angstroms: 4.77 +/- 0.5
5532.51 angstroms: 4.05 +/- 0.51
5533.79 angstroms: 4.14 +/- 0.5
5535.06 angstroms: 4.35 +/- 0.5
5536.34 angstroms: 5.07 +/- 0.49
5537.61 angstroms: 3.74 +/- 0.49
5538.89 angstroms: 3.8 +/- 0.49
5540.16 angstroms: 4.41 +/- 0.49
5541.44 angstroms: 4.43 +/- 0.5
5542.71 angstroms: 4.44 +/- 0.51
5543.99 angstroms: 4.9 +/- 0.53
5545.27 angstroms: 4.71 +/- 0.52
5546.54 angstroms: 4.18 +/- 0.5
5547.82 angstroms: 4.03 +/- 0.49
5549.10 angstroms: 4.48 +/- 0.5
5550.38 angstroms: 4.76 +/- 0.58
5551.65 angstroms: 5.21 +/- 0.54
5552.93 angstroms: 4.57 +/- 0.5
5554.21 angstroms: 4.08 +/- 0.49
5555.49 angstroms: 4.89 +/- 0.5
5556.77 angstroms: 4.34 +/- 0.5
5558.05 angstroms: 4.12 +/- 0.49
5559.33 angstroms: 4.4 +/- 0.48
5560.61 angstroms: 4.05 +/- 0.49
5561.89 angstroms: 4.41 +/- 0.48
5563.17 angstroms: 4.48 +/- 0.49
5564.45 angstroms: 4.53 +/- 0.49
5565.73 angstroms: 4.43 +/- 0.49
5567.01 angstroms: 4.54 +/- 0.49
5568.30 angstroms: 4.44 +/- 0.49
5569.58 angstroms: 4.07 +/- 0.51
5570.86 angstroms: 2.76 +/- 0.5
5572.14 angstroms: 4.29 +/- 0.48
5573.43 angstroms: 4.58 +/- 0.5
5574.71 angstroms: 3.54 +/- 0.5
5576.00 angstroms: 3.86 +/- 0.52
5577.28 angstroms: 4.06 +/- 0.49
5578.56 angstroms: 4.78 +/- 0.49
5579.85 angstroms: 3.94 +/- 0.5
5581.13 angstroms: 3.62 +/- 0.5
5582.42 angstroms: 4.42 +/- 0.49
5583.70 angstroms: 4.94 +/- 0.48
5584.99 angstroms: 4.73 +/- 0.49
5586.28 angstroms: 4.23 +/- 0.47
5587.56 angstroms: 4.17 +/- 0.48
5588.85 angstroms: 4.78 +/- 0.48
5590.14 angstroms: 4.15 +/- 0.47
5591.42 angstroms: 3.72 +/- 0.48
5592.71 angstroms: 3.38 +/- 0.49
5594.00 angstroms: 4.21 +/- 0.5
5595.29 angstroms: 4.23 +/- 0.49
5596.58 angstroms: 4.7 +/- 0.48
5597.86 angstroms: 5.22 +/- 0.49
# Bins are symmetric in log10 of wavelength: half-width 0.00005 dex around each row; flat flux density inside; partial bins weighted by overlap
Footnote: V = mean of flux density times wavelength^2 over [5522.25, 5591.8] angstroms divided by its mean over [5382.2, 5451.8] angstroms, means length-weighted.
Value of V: 1.07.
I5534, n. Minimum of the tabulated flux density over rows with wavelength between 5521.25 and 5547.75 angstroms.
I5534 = 3.5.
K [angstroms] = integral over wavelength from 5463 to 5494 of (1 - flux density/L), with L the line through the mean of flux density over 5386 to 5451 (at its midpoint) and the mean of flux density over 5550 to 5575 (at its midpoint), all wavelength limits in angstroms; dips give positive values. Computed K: 1.6 angstroms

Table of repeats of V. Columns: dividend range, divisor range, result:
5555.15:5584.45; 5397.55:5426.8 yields 1.11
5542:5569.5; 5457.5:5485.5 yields 1.13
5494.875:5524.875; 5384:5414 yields 1.20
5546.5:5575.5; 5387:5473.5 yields 1.07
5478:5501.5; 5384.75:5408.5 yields 1.09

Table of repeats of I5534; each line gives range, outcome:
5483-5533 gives 3.3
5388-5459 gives 2.67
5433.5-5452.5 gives 3.96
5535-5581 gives 2.76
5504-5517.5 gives 4.01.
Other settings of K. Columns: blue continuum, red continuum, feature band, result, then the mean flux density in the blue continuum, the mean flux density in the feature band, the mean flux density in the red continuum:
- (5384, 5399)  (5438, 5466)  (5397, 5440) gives 1.7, 4.28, 4.16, 4.4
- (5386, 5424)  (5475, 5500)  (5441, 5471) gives -0.9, 4.1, 4.27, 4.17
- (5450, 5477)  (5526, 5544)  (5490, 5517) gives -1.8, 4.11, 4.53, 4.35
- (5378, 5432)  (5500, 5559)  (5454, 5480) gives 2.0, 4.17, 4.01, 4.51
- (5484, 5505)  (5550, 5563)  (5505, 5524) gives -1.4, 4.3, 4.69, 4.48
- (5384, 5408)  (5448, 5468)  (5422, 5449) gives -2.3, 4.1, 4.52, 4.2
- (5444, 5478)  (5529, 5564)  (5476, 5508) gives 0.1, 4.18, 4.26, 4.42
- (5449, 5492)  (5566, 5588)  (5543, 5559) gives -1.4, 4.12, 4.52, 4.18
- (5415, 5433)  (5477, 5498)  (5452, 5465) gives 0.5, 4.39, 4.12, 4.22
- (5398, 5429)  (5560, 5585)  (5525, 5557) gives -1.9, 4.07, 4.43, 4.21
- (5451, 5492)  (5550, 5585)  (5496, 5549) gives -3.5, 4.11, 4.5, 4.31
